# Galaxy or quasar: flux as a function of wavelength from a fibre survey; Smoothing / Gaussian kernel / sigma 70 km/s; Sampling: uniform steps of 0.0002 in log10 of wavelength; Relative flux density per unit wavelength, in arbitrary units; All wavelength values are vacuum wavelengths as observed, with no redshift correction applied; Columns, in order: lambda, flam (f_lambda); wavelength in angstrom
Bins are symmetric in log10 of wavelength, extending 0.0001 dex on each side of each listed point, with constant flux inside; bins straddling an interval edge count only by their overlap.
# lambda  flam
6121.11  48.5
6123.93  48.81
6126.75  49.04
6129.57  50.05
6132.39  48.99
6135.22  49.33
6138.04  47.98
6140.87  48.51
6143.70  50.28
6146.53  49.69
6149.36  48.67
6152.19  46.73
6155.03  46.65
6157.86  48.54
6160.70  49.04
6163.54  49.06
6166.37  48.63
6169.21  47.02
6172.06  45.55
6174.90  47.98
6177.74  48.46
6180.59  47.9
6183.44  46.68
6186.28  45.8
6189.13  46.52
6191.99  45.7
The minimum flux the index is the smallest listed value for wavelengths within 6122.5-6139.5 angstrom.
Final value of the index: 47.98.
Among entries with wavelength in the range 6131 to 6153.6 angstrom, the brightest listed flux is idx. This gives 50.28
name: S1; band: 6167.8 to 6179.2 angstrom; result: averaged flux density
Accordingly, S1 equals 47.2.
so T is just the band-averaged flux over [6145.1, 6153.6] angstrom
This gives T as 48.4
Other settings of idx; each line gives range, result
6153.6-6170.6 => 49.06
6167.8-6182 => 48.46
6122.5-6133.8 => 50.05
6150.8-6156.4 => 46.73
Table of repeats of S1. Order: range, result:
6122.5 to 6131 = 49.3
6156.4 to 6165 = 48.9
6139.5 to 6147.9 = 49.5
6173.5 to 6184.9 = 47.8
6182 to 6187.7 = 46.3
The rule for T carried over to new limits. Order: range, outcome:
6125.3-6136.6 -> 49.4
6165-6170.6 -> 47.8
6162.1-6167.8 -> 48.9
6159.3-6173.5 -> 47.9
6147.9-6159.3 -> 47.7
